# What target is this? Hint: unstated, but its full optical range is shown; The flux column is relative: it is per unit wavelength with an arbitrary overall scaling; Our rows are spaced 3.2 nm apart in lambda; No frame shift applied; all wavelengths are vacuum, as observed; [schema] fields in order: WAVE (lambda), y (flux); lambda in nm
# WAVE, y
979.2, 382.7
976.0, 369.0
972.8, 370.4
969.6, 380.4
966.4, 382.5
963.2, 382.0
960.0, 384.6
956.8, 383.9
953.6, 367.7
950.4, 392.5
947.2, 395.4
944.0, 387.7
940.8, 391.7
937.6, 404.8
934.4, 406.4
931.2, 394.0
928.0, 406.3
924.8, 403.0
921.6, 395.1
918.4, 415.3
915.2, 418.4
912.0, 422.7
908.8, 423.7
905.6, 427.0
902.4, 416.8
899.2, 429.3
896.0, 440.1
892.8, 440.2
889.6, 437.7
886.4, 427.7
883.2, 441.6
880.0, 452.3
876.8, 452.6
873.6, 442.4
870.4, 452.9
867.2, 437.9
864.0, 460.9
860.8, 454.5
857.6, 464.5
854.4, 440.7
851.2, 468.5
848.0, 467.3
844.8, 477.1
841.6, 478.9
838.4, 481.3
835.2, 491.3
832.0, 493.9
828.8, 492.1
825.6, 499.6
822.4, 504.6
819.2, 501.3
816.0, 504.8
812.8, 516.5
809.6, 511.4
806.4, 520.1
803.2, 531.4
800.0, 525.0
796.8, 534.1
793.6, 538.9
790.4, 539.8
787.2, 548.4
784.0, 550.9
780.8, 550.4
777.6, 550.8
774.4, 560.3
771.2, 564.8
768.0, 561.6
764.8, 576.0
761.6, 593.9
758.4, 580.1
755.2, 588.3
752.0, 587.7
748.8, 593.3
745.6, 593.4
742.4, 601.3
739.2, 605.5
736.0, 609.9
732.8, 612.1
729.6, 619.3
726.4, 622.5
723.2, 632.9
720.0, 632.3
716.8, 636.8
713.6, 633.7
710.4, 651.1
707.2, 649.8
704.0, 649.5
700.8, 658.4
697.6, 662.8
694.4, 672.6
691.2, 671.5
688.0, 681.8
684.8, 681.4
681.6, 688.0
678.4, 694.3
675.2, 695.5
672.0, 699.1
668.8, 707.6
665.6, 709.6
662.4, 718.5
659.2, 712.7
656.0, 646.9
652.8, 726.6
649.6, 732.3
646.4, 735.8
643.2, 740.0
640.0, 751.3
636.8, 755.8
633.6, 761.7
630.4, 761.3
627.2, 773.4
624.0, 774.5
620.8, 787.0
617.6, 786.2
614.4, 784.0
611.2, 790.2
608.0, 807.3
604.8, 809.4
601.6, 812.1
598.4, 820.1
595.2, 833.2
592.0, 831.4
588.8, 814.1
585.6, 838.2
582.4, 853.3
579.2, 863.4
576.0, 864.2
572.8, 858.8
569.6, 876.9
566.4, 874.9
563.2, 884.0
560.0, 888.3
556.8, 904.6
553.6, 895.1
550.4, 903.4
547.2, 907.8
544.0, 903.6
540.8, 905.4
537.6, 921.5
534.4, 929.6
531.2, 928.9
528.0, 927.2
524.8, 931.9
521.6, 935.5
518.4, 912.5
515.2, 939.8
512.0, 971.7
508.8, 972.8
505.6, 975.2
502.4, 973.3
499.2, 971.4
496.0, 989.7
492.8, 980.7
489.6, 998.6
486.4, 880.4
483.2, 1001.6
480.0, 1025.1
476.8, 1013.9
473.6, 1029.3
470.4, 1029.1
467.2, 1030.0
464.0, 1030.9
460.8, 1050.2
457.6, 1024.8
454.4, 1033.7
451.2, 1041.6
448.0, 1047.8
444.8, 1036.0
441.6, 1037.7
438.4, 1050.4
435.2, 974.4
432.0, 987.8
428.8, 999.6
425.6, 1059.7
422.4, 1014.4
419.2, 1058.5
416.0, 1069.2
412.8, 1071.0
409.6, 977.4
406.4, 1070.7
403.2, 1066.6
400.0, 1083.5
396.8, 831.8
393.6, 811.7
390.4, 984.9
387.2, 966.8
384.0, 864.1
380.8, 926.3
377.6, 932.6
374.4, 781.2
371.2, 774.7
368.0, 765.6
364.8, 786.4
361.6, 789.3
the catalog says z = -0.001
